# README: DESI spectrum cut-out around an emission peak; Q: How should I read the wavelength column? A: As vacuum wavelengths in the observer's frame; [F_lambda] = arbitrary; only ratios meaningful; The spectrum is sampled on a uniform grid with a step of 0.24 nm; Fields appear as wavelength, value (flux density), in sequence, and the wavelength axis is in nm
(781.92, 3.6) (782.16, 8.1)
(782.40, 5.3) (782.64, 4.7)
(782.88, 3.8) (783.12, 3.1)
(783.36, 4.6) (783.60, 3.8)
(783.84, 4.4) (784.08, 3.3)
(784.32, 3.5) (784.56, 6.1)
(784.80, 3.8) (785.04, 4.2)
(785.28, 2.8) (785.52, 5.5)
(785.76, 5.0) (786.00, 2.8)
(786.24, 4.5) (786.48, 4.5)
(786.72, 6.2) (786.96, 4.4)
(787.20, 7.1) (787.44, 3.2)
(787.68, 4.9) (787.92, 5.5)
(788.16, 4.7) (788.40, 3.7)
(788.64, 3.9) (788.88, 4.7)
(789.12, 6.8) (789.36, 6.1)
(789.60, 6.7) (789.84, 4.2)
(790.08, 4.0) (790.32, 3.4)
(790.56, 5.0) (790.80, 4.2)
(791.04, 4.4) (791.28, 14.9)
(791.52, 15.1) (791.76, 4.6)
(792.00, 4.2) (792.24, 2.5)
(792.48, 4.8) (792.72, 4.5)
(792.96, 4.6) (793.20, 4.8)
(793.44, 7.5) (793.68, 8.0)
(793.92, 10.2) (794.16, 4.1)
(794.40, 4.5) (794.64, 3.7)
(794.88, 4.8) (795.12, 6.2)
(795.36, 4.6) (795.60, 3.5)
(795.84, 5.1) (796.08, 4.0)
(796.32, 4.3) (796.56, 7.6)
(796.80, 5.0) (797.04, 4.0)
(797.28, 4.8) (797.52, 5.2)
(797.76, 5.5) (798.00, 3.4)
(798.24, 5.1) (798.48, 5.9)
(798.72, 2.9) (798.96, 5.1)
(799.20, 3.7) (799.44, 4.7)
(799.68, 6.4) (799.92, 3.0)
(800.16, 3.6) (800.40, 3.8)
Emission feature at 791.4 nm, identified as H-alpha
